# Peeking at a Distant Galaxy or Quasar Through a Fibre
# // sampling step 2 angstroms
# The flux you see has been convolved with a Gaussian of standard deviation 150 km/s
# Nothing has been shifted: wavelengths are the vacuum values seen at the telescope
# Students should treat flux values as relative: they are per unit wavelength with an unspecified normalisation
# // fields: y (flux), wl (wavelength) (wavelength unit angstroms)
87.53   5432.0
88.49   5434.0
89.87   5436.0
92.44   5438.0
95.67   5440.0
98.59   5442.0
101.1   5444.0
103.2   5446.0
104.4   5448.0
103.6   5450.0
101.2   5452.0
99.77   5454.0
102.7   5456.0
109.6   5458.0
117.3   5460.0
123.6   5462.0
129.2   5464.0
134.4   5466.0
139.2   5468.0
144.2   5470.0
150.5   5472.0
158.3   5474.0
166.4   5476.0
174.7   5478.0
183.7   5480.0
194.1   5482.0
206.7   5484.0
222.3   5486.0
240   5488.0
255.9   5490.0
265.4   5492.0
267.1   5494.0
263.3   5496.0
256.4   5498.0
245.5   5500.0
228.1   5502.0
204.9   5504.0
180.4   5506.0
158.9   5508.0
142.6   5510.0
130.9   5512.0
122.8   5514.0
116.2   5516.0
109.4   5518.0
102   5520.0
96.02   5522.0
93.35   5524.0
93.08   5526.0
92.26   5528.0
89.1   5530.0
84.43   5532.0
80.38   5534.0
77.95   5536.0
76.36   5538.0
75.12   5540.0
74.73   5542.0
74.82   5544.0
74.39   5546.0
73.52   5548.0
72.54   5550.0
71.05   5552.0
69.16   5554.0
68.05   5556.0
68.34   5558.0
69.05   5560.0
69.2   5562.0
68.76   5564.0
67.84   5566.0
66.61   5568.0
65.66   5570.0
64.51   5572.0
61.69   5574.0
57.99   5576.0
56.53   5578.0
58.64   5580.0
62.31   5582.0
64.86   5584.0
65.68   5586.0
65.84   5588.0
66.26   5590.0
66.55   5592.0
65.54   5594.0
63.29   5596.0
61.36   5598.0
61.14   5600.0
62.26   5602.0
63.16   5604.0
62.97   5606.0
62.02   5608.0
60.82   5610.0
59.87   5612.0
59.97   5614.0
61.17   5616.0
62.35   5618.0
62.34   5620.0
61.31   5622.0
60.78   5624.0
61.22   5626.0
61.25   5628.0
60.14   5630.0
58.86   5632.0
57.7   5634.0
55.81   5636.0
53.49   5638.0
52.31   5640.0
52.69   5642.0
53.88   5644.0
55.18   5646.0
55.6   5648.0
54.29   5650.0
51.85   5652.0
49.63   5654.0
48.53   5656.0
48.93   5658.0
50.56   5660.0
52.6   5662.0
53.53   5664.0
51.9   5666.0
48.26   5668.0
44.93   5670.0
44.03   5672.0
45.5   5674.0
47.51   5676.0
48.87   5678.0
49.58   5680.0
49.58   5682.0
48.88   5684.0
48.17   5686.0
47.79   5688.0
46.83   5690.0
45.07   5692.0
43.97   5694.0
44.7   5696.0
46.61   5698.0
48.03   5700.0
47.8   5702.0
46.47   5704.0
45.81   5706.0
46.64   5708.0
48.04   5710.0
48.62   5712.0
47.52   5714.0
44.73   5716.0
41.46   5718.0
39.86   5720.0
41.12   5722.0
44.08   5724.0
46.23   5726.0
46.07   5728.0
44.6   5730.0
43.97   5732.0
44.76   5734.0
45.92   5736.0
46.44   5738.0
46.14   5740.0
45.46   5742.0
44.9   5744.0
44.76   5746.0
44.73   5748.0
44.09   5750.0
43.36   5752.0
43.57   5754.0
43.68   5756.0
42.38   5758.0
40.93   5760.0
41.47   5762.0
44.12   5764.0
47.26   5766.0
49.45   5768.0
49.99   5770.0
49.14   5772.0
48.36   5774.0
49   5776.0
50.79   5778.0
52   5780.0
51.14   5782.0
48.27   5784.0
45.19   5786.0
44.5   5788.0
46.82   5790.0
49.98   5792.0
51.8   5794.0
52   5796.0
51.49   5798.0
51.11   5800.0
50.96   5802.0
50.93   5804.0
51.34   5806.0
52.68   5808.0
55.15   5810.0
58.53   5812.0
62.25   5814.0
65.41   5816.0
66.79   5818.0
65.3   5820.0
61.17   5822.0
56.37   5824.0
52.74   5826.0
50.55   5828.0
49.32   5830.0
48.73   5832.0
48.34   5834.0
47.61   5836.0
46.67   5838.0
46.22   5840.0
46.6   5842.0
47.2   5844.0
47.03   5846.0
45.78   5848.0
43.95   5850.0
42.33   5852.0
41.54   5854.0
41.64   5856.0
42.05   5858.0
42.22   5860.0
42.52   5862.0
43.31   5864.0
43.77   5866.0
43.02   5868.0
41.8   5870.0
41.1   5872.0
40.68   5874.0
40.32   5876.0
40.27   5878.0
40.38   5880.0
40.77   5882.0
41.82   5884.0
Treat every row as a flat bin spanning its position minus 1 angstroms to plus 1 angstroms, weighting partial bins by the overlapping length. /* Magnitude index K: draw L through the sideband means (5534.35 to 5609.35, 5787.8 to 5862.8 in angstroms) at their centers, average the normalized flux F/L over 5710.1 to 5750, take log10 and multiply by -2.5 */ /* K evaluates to 0.25 mag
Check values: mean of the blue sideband 67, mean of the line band 44.9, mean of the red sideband 50.5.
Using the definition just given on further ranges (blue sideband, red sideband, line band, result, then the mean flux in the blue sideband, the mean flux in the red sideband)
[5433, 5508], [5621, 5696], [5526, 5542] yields 0.44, 161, 51.8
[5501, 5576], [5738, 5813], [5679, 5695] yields 0.35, 95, 48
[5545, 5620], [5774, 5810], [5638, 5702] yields 0.19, 64.9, 50.1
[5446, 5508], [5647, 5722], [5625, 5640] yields 0.34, 174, 47.8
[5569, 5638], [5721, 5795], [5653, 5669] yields 0.11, 61.7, 46.1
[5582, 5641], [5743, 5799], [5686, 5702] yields 0.16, 61.4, 47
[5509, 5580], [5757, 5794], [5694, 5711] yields 0.24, 81.9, 47.4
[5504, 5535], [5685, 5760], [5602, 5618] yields 0.34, 116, 45.2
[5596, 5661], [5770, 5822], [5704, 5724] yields 0.23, 57.7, 52.9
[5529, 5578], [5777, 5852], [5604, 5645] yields 0.12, 71.4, 51.6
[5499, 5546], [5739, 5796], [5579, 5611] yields 0.47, 119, 46.6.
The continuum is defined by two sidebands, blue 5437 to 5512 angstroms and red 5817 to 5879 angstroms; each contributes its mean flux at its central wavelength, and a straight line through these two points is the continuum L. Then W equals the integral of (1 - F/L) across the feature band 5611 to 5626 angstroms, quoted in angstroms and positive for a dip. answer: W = 7.3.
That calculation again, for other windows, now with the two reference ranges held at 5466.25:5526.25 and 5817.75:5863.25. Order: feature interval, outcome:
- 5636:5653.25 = 9.65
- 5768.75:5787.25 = 5.83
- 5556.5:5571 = 8.03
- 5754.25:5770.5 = 6.90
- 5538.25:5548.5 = 5.46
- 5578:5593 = 8.36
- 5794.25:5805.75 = 2.23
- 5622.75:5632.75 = 5.28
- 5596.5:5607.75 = 6.17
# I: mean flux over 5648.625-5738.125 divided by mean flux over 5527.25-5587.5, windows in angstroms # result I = 0.7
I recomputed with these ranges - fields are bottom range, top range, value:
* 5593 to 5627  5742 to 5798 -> 0.76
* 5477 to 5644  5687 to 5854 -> 0.48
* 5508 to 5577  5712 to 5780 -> 0.54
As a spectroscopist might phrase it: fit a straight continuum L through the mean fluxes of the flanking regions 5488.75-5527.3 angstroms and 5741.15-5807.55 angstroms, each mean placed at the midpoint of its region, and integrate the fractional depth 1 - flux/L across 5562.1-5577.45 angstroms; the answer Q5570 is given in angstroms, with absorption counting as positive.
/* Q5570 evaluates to 8.5 angstroms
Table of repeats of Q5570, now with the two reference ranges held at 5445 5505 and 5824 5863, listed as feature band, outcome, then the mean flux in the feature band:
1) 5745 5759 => 6.1 angstroms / 43.8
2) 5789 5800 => 2.2 angstroms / 50.5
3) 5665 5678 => 7.2 angstroms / 47.2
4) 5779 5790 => 3.1 angstroms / 48.1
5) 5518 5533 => 6.0 angstroms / 94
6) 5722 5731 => 4.3 angstroms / 44.8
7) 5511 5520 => 2.3 angstroms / 118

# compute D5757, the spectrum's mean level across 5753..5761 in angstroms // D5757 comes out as 42.6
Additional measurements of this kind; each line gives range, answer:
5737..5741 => 46.3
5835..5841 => 46.8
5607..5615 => 60.7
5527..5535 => 86.5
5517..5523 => 102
